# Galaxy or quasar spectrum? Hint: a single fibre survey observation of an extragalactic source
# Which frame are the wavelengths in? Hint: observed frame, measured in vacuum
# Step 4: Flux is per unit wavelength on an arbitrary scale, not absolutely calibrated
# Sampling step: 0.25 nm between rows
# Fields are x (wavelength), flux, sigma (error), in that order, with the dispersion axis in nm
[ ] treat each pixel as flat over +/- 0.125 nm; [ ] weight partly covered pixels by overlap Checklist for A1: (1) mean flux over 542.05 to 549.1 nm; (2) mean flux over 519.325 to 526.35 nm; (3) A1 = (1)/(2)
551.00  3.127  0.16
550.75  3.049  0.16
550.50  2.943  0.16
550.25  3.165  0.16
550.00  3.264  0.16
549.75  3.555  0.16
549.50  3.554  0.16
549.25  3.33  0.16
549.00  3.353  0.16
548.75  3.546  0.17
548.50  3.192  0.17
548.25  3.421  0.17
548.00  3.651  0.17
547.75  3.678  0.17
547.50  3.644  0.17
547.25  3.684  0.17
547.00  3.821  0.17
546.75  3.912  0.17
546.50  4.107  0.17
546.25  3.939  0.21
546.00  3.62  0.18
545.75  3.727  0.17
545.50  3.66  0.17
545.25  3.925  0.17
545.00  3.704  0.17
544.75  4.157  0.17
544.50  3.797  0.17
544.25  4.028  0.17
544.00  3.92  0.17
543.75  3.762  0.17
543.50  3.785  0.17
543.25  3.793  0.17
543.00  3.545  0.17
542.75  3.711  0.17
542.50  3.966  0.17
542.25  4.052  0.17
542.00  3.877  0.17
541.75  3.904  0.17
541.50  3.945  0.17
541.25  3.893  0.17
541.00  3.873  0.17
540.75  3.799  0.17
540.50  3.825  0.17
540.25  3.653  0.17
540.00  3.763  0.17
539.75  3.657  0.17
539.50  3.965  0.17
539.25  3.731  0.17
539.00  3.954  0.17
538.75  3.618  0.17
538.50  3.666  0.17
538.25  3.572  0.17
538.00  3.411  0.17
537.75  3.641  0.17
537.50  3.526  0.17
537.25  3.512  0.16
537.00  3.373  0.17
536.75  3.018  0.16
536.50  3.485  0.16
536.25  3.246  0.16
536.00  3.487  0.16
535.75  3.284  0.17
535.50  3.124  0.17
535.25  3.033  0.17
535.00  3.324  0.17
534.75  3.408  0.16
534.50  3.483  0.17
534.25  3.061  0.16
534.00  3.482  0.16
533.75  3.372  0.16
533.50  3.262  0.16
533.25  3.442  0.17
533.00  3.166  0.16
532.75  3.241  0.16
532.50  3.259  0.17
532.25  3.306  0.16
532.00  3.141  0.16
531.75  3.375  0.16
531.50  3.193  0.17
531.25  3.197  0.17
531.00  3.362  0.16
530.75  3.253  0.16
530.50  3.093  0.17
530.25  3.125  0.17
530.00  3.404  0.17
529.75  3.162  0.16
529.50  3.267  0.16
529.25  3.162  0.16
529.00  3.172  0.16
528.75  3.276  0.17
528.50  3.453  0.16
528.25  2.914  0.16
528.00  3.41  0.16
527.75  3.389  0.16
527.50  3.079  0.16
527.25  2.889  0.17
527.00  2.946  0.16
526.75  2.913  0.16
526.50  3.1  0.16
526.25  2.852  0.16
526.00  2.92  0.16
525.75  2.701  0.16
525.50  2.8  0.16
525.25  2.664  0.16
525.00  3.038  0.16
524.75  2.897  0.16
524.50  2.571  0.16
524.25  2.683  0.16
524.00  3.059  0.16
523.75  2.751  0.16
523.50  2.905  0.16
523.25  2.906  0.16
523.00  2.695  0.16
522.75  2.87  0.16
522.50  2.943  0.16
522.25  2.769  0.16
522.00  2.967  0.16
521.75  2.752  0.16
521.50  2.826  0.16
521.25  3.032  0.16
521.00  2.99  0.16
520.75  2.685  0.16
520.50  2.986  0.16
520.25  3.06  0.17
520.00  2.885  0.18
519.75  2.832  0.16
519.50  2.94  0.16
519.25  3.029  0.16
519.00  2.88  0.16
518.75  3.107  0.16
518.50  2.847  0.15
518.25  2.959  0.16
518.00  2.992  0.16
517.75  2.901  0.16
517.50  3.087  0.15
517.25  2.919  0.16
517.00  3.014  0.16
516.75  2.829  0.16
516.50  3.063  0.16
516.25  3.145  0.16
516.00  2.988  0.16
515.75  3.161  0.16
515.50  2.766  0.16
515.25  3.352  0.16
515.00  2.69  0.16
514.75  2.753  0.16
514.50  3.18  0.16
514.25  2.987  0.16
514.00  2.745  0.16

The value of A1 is 1.31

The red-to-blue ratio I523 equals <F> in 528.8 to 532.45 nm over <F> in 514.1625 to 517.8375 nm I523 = 1.08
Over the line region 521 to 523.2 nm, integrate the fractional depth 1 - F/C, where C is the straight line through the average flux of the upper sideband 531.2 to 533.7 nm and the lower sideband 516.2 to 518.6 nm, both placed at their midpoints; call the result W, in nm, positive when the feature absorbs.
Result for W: 0.14 nm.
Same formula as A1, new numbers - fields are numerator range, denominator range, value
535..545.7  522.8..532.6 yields 1.20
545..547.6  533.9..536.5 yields 1.15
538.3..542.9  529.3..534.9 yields 1.17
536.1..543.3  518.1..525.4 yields 1.28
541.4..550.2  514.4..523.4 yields 1.27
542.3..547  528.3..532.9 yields 1.18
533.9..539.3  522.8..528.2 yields 1.18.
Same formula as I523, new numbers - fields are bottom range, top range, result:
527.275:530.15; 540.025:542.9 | 1.19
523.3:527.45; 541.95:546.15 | 1.34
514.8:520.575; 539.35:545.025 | 1.29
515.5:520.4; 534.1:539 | 1.14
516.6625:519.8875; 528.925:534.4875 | 1.10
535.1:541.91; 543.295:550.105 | 1.03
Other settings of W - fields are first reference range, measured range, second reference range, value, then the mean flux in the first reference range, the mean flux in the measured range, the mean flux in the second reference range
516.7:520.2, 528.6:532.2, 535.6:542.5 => 0.140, 2.95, 3.23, 3.66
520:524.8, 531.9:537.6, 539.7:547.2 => 0.211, 2.86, 3.31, 3.84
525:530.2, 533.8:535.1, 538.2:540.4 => 0.041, 3.07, 3.35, 3.74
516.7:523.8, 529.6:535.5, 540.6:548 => 0.205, 2.91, 3.26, 3.83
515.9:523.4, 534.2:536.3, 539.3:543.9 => 0.166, 2.93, 3.28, 3.82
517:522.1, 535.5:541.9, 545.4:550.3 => -0.449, 2.94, 3.62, 3.6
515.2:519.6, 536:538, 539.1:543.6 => 0.144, 2.99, 3.41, 3.82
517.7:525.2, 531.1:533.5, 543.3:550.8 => -0.039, 2.89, 3.26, 3.64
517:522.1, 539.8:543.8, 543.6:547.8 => -0.133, 2.94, 3.82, 3.83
